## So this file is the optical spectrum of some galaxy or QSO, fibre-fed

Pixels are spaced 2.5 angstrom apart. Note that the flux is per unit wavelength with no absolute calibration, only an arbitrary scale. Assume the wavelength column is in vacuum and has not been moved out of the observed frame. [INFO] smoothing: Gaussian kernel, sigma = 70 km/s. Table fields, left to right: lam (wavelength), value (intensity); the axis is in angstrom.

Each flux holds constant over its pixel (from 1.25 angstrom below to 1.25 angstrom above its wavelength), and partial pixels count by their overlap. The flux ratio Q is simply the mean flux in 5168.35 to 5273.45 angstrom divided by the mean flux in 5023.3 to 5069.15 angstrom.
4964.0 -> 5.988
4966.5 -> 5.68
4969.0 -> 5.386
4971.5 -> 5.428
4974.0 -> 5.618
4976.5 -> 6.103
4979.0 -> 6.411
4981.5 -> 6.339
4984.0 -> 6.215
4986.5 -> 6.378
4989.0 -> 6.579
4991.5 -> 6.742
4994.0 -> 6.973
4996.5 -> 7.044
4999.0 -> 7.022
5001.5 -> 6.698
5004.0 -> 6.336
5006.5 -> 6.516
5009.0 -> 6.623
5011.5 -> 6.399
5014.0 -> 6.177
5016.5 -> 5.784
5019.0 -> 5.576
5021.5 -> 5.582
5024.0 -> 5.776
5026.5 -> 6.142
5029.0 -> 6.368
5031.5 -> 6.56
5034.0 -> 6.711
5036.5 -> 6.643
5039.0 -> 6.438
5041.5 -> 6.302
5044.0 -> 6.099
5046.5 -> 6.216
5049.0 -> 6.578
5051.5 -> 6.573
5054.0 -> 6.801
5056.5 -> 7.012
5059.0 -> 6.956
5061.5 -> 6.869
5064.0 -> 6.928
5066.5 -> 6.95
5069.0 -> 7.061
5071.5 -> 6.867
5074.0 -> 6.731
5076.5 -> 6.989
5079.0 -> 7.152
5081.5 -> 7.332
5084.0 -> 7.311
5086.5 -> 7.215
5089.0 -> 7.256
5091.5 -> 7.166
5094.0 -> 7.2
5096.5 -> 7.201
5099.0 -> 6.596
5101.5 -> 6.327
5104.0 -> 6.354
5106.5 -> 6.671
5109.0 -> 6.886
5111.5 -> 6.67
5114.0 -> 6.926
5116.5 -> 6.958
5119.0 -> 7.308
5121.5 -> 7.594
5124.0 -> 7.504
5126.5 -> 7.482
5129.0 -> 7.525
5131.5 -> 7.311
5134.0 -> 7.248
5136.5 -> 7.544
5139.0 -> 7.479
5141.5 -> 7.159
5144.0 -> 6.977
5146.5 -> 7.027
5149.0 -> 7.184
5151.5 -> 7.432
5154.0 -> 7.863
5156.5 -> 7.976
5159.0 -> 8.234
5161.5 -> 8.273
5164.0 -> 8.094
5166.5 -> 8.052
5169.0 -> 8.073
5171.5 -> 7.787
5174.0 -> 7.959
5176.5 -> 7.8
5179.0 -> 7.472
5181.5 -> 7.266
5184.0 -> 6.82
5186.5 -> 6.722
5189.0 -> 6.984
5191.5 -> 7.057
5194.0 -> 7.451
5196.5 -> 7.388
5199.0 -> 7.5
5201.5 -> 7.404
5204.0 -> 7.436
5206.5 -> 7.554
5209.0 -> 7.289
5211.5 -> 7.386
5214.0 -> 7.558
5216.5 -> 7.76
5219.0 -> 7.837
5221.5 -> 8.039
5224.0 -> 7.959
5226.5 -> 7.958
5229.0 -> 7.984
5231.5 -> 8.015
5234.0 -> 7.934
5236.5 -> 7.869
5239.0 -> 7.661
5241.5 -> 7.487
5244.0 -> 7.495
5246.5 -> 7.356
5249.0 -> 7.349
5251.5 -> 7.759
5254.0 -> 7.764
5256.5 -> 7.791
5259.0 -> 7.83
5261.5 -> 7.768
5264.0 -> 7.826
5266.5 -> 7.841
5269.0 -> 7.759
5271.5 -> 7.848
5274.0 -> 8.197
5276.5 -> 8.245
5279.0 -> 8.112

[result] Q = 1.2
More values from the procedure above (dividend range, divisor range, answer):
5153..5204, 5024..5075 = 1.15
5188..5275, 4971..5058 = 1.20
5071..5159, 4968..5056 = 1.13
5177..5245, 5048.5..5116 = 1.09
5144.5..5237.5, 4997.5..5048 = 1.21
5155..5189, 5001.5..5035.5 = 1.24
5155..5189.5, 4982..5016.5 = 1.17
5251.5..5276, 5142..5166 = 1.02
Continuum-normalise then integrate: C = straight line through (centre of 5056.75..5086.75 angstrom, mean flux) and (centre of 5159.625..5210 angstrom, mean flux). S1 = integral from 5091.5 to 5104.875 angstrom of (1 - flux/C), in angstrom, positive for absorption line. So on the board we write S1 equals 0.7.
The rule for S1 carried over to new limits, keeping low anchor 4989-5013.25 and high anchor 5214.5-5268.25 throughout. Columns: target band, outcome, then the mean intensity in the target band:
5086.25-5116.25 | 1.2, 6.86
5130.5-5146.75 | 0.1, 7.26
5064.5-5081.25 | 0.1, 6.98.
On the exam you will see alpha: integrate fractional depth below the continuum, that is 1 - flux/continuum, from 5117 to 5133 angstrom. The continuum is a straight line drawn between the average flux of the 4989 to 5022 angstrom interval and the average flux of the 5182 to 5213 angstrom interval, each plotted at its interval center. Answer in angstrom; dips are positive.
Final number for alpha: -1.1 angstrom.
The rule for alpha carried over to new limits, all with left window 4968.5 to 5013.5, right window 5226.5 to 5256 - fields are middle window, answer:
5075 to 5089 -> -0.7 angstrom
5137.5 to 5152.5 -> 0.0 angstrom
